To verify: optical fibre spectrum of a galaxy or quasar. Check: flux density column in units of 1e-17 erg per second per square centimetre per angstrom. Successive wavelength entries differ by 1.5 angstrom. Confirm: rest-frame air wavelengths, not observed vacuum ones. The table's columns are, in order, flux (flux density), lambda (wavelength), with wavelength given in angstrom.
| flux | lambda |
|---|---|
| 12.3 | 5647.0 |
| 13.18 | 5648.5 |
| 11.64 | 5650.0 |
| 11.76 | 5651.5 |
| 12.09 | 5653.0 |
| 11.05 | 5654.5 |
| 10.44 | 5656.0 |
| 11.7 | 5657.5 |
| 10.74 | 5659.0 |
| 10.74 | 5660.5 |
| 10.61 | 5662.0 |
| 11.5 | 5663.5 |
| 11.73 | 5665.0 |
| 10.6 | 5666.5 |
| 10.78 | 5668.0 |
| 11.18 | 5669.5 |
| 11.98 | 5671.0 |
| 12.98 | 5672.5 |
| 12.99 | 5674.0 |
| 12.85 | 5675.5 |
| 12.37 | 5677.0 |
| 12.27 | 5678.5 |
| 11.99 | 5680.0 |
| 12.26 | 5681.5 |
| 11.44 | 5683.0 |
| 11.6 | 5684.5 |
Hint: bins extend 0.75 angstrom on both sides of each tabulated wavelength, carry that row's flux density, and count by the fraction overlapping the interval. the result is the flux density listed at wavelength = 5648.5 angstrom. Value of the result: 13.18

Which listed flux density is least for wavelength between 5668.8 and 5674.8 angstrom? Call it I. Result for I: 11.18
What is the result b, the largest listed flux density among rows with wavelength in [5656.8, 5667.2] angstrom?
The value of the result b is 11.73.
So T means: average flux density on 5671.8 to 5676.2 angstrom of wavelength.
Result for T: 12.9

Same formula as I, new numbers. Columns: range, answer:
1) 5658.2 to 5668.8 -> 10.6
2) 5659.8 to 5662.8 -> 10.61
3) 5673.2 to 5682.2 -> 11.99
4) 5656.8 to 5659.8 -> 10.74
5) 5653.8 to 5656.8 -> 10.44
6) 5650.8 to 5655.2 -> 11.05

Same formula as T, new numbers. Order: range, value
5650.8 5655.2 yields 11.6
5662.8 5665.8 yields 11.6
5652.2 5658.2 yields 11.3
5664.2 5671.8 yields 11.3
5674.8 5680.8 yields 12.4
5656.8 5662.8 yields 10.9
